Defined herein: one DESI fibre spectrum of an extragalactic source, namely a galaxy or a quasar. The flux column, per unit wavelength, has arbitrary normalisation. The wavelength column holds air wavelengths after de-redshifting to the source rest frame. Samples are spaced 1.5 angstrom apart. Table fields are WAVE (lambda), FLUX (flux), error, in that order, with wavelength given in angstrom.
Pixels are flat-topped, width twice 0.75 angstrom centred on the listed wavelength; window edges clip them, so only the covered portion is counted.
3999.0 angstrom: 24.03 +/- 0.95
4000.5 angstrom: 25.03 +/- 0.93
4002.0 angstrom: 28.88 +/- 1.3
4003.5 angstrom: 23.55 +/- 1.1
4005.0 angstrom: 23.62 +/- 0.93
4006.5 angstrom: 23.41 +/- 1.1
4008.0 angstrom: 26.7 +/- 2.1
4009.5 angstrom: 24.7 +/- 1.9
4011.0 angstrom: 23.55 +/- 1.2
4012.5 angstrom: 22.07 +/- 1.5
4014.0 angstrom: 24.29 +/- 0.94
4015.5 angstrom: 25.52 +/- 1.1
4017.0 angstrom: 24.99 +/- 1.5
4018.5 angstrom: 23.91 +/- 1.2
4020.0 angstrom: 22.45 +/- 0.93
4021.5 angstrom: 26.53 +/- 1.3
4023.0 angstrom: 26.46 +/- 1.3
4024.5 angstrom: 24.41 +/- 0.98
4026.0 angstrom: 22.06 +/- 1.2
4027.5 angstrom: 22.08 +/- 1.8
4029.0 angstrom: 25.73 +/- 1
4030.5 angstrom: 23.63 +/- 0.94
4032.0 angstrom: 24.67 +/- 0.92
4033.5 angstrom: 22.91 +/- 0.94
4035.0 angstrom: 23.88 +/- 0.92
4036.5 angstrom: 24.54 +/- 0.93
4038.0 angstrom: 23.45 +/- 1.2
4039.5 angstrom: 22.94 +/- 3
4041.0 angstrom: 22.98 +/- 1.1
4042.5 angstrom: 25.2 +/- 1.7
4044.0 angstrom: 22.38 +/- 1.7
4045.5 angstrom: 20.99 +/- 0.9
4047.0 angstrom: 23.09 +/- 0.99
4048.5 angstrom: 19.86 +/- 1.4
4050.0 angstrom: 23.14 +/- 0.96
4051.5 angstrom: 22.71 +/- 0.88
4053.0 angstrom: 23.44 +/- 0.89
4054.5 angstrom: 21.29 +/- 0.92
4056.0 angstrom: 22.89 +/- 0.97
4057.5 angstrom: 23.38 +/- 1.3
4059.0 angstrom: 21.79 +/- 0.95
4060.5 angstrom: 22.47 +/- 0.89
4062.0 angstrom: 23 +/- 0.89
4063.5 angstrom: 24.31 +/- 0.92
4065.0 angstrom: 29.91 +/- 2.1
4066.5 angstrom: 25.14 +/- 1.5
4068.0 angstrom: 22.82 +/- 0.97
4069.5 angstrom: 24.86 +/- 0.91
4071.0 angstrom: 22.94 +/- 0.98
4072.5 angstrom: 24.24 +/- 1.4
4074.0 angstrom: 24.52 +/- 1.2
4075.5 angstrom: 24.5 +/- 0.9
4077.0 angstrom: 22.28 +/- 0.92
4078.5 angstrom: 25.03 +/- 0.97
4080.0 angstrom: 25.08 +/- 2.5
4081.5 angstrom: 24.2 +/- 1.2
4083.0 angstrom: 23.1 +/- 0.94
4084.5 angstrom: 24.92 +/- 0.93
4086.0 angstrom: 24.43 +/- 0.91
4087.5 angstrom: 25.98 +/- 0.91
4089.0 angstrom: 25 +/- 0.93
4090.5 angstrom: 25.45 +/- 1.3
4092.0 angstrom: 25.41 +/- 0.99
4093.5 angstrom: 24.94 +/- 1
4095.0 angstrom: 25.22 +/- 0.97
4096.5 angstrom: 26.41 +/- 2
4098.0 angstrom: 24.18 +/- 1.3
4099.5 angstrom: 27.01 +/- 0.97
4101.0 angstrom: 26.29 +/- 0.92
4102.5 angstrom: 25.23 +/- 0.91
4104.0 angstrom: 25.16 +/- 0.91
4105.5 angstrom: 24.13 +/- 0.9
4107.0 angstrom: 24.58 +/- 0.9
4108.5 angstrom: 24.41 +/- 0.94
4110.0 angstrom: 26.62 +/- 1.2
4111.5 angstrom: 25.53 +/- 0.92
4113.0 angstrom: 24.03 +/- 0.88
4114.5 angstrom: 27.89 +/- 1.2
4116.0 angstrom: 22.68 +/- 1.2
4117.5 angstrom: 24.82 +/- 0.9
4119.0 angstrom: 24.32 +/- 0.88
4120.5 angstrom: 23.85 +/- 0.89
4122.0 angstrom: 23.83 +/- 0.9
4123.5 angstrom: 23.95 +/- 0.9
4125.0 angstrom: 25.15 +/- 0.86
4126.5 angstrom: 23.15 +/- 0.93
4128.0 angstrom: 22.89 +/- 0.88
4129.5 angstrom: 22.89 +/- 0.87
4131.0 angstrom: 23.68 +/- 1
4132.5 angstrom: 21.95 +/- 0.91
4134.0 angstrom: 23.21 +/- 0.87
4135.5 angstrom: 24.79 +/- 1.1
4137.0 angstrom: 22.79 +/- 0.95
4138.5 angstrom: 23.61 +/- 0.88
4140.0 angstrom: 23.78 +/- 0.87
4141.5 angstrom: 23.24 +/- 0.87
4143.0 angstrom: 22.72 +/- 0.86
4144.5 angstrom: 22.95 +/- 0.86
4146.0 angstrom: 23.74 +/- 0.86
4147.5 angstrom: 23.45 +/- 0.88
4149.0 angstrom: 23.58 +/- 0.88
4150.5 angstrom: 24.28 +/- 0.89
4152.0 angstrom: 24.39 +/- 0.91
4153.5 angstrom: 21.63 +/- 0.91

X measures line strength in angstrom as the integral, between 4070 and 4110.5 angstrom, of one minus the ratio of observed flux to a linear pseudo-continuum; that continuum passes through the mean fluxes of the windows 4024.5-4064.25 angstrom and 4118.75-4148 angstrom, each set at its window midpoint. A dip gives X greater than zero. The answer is -2.7 angstrom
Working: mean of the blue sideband 23.1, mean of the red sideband 23.5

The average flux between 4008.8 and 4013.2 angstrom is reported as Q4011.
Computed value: 23.4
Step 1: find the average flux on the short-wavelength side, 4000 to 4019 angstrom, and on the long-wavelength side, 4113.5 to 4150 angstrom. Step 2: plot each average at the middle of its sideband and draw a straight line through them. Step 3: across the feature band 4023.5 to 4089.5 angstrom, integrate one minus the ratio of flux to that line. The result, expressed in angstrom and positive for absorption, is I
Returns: 1.6 angstrom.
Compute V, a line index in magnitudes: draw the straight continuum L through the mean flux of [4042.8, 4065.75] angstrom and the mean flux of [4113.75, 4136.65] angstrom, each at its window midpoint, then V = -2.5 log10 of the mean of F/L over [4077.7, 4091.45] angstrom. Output -0.06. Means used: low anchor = 23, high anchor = 23.9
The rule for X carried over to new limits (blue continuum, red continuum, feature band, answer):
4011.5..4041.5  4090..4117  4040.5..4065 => 1.5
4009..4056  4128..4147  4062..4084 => -1.0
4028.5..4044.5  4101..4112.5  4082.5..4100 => -0.2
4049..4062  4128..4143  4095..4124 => -2.5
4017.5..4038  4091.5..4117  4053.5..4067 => 0.5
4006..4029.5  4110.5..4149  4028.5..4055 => 1.1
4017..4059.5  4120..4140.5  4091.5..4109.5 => -1.4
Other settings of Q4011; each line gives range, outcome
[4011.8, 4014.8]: 23.2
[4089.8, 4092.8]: 25.4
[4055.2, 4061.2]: 22.6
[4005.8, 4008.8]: 25.1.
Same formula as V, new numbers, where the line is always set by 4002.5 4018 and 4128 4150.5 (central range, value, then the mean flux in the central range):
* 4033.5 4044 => 0.020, 23.7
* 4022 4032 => 0.001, 24.2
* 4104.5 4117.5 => -0.064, 25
